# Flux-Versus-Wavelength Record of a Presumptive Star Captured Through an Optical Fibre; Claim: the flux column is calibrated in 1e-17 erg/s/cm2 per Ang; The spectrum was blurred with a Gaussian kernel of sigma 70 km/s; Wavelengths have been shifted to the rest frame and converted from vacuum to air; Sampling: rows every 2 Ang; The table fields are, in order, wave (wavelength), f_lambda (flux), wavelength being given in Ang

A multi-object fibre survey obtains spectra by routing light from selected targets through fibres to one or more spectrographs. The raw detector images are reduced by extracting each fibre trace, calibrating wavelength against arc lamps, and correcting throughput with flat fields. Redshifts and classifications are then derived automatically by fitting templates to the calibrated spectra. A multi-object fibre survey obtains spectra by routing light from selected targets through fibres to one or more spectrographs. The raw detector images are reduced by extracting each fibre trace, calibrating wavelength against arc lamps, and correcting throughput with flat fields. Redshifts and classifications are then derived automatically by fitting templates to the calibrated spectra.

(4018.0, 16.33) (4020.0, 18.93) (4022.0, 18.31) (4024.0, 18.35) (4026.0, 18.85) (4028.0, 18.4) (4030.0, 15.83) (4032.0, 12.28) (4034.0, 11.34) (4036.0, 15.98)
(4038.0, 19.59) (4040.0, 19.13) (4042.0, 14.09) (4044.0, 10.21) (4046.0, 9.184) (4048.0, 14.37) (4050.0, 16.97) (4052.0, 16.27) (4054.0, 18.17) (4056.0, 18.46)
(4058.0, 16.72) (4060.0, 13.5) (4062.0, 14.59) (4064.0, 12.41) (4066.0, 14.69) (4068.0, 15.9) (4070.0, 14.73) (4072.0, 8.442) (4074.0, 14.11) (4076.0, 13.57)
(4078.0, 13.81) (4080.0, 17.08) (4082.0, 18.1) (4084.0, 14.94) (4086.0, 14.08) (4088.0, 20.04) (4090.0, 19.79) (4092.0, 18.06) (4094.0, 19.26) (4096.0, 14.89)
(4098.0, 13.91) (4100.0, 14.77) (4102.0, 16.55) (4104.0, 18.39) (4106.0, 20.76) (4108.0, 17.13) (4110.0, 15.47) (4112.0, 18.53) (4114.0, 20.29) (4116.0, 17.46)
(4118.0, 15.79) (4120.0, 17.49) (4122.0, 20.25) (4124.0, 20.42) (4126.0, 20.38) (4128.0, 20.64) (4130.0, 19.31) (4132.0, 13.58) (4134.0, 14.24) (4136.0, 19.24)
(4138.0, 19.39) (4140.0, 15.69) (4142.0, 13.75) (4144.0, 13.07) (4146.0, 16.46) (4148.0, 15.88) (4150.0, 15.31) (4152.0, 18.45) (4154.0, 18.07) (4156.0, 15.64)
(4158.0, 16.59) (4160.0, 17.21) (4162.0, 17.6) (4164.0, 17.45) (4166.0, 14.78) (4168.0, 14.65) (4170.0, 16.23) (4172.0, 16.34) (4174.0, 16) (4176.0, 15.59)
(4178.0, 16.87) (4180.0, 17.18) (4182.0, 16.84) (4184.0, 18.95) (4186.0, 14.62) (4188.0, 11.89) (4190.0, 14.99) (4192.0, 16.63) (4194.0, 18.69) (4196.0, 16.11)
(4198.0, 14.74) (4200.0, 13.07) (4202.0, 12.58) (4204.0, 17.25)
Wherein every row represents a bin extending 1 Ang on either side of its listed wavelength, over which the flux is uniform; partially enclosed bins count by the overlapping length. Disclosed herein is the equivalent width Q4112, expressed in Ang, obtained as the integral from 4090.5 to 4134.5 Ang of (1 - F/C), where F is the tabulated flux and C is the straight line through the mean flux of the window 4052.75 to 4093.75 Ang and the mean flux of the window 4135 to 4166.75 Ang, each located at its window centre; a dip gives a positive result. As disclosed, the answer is -4.3 Ang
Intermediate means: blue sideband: 15.6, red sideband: 16.6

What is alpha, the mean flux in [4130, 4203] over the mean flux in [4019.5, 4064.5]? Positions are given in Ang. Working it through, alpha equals 1.0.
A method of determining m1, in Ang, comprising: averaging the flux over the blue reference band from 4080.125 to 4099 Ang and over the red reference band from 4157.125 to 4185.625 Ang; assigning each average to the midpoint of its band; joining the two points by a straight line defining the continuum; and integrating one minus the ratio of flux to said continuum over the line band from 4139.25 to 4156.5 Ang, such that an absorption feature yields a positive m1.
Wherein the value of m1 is 0.9 Ang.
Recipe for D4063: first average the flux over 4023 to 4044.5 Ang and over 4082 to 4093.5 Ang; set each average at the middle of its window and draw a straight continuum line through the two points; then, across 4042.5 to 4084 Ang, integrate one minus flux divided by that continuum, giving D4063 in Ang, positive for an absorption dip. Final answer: 5.5 Ang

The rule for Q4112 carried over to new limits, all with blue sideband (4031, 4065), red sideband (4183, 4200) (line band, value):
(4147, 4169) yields -1.46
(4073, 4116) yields -4.82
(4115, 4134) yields -3.53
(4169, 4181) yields -0.61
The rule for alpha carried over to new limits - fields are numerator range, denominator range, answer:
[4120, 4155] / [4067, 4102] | 1.11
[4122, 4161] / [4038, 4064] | 1.12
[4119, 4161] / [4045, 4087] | 1.16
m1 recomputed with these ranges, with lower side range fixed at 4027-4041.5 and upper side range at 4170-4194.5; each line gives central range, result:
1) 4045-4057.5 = 0.3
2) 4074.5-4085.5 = 0.5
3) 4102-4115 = -1.8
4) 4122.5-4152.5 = -1.8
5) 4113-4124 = -1.6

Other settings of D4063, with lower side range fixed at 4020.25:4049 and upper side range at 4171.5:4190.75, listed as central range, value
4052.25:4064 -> -0.3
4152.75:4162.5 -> -0.7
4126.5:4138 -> -1.4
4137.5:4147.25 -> 0.2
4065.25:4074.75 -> 1.3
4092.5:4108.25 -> -1.3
